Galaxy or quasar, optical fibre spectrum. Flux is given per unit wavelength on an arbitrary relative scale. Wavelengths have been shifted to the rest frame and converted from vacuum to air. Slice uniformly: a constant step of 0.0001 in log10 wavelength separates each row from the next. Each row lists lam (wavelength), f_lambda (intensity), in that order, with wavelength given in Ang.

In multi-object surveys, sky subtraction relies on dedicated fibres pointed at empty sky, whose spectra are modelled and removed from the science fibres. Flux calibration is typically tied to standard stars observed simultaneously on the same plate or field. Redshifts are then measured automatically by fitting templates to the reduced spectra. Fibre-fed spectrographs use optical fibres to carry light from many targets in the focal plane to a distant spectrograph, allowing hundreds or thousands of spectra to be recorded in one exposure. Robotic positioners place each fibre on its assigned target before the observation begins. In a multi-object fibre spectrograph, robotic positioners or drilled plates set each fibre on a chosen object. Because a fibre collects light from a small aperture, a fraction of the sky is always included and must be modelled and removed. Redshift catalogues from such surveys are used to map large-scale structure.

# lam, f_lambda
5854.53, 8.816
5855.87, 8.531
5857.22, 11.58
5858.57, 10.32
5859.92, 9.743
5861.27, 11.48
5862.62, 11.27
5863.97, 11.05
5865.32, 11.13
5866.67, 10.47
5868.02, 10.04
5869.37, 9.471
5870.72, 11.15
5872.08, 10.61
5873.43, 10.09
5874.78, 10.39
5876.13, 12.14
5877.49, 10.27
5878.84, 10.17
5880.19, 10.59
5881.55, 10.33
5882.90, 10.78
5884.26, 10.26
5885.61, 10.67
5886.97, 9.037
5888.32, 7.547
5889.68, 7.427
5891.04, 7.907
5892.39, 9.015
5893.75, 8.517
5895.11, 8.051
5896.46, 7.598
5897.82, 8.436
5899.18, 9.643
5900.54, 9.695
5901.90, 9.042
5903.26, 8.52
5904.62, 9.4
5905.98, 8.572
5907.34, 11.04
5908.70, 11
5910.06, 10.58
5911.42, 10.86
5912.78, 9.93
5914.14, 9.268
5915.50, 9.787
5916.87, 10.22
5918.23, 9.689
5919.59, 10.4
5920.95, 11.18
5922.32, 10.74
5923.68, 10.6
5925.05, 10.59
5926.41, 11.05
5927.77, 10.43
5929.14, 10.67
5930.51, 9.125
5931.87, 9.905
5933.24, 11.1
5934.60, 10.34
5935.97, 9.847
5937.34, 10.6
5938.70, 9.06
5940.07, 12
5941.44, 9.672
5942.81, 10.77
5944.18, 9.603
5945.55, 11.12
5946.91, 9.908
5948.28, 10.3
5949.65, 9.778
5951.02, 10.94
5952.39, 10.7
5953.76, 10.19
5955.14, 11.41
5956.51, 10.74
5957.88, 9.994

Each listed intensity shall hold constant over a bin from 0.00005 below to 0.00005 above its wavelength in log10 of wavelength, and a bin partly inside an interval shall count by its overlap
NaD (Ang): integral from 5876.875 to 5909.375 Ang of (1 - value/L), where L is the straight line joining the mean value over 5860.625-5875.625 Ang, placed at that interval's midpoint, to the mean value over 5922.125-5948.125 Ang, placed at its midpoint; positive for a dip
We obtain 3.8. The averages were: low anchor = 10.7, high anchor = 10.4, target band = 9.31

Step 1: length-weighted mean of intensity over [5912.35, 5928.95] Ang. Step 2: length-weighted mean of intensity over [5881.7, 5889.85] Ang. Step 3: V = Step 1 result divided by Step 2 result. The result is 1.09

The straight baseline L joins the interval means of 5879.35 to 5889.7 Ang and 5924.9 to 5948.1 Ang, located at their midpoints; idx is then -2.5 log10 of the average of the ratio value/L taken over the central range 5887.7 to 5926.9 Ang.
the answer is 0.054 mag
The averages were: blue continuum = 9.73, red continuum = 10.3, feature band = 9.52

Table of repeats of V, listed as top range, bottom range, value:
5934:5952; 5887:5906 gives 1.21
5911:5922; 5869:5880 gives 0.96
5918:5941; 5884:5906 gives 1.19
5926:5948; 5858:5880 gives 0.97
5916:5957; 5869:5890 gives 1.03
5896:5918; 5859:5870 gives 0.91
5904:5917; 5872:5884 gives 0.95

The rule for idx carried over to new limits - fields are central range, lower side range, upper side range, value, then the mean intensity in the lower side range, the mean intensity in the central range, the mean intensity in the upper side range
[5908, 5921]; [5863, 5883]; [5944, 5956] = 0.028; 10.6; 10.3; 10.5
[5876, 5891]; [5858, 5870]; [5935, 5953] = 0.080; 10.6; 9.76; 10.3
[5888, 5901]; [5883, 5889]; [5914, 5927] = 0.162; 9.51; 8.38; 10.4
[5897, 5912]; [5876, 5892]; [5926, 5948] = 0.027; 9.66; 9.68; 10.3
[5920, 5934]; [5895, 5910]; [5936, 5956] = -0.066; 9.28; 10.5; 10.4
